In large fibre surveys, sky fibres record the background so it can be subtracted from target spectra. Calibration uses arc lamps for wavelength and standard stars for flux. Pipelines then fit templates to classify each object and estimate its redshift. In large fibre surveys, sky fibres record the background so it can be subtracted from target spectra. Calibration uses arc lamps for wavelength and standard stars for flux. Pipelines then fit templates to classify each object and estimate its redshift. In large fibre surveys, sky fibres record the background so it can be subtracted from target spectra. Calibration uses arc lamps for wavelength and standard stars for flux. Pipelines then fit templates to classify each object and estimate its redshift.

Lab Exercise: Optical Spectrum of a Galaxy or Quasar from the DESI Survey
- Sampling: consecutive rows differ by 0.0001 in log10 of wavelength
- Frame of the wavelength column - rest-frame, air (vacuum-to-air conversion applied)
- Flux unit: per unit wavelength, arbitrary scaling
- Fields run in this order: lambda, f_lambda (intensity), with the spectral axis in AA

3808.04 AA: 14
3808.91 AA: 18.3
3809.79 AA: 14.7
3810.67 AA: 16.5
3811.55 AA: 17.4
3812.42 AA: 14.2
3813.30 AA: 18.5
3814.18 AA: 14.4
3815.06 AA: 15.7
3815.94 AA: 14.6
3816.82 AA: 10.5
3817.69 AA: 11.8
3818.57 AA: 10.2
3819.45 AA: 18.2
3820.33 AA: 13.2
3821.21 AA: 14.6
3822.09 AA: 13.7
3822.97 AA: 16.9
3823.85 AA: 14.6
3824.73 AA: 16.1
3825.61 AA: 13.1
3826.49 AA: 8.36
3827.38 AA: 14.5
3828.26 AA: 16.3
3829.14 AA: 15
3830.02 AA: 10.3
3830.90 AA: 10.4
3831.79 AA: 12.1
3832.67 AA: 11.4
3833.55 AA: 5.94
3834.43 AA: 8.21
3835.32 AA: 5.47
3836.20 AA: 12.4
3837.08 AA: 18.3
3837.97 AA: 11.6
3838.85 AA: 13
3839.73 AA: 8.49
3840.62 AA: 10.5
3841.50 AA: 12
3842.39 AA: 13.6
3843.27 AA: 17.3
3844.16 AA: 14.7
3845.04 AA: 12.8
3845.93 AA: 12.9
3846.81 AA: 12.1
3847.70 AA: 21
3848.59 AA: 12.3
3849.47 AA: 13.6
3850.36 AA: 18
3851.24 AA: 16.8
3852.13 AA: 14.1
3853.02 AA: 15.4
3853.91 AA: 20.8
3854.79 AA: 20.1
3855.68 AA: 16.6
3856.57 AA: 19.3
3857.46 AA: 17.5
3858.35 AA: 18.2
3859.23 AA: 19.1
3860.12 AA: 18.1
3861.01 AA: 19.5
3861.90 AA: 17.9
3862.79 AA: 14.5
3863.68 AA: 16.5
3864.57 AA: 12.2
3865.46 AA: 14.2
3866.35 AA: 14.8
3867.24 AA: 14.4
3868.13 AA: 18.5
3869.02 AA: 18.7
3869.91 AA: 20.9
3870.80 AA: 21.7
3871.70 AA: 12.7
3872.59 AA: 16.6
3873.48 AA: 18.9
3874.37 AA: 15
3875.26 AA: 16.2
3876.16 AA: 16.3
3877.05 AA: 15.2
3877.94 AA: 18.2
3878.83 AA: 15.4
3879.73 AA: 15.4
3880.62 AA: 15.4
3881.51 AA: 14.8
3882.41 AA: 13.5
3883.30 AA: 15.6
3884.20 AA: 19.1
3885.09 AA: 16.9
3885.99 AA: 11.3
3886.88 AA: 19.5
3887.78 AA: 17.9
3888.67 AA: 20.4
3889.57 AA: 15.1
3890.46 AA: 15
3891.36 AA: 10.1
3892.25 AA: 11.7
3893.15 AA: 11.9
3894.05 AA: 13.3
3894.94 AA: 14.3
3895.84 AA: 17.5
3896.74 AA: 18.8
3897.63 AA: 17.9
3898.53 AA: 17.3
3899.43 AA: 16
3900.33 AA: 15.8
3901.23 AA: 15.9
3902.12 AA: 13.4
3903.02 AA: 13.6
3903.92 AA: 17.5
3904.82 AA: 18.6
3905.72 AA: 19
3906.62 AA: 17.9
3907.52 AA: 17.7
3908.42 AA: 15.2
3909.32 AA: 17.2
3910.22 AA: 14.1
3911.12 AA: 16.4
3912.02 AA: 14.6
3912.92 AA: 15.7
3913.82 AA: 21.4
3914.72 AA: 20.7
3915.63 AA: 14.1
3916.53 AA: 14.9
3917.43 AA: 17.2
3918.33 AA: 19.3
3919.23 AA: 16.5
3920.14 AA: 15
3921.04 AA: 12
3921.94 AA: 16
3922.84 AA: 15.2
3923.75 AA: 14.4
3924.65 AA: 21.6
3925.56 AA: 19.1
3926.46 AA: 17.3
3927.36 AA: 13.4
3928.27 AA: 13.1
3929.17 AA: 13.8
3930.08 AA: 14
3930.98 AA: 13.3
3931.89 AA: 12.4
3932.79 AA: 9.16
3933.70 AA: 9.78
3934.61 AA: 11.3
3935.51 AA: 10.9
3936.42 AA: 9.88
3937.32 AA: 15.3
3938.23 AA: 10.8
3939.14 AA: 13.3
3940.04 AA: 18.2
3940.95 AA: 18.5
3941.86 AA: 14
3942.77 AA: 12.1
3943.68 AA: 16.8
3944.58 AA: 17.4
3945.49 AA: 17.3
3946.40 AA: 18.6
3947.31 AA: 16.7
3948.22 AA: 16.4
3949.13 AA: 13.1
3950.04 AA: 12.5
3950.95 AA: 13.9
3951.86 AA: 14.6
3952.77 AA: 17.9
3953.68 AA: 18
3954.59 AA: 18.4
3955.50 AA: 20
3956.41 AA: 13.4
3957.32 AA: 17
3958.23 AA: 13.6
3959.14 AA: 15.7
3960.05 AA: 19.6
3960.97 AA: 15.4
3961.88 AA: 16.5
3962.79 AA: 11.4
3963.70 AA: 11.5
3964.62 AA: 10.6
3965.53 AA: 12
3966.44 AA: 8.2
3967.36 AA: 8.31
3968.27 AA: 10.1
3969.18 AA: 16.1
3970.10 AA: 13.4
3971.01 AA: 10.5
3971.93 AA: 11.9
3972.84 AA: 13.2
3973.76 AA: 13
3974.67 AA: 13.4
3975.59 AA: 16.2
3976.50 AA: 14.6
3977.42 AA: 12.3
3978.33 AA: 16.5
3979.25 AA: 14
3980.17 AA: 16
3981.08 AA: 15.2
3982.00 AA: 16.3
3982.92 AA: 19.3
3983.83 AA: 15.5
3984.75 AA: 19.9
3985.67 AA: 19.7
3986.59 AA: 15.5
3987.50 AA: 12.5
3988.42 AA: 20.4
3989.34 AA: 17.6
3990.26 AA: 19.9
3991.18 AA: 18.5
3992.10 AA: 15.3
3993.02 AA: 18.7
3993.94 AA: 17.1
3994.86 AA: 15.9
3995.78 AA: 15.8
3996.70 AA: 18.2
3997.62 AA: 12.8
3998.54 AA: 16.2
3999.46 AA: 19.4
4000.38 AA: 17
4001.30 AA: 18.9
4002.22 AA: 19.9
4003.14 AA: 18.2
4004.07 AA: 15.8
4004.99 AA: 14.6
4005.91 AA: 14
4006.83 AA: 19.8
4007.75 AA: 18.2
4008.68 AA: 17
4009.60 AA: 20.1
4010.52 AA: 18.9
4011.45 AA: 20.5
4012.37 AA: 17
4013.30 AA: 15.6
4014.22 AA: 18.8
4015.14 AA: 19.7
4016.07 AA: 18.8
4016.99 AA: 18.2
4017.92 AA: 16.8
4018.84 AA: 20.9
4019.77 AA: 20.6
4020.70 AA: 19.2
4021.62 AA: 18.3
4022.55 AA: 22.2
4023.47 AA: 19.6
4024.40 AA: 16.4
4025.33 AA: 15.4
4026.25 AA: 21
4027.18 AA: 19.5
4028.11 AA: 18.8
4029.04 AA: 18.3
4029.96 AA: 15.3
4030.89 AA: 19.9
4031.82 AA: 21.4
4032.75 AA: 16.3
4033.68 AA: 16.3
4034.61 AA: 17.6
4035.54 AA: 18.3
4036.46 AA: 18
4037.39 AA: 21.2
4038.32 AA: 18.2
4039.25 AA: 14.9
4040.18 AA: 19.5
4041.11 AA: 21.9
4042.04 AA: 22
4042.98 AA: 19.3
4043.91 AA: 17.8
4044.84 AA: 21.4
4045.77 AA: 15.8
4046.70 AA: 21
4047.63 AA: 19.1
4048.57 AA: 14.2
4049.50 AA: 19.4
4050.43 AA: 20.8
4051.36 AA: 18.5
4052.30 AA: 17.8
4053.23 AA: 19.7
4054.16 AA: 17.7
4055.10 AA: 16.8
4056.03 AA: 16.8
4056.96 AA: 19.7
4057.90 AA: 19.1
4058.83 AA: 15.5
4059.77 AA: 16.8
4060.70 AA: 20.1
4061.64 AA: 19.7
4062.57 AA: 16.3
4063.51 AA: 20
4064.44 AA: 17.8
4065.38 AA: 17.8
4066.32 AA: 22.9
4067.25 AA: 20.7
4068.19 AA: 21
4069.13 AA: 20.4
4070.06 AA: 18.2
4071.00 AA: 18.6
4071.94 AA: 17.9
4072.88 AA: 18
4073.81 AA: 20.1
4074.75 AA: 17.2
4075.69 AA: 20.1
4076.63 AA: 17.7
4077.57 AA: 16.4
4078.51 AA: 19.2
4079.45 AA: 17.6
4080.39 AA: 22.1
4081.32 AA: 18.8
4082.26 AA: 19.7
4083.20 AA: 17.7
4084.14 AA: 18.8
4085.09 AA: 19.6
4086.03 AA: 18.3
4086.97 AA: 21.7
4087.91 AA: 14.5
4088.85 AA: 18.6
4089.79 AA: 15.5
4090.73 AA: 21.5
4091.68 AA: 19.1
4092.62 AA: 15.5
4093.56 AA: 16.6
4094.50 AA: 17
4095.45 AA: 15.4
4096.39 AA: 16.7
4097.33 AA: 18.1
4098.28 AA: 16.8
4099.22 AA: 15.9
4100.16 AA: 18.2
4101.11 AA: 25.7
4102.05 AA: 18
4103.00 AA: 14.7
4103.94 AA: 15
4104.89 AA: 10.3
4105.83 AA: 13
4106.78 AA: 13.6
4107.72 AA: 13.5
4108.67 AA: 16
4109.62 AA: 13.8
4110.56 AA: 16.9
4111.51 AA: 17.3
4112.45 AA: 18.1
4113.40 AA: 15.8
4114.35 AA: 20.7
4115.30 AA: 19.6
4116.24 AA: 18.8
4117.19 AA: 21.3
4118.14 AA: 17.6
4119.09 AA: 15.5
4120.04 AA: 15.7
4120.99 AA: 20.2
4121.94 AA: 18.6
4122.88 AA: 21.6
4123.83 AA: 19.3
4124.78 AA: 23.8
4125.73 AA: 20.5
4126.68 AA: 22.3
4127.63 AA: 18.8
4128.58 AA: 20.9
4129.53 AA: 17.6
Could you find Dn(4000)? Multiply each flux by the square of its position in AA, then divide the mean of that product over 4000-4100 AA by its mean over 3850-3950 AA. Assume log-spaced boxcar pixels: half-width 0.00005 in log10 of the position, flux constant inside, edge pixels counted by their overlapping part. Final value 1.3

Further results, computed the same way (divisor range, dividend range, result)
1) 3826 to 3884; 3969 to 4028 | 1.23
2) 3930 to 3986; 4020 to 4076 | 1.36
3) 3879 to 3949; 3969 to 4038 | 1.17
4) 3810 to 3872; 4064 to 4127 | 1.40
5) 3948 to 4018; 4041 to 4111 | 1.18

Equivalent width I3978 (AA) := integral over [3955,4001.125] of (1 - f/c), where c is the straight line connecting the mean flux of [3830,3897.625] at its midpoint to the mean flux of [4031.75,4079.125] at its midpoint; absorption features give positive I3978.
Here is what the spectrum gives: 5.4 AA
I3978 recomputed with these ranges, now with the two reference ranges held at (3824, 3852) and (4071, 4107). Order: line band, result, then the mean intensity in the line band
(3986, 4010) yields -1.9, 17.2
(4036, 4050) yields -1.8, 18.9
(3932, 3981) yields 3.3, 14.1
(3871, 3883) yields -1.9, 15.8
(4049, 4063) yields -1.0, 18.3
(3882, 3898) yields -1.9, 15.5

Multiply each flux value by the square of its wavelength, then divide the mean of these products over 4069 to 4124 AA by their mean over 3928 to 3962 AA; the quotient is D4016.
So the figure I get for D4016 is 1.3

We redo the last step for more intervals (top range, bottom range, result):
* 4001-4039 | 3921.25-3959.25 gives 1.28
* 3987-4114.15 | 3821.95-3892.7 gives 1.32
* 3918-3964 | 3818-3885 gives 1.05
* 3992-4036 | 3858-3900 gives 1.19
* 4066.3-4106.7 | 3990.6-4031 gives 1.04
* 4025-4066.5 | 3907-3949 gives 1.29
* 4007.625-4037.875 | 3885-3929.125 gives 1.23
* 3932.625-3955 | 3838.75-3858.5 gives 1.01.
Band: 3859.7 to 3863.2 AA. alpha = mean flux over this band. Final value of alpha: 17.5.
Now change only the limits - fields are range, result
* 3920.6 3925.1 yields 15.9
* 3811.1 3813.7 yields 16.7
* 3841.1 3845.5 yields 14.1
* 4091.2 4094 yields 17.1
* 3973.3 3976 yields 14.2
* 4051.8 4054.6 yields 18.4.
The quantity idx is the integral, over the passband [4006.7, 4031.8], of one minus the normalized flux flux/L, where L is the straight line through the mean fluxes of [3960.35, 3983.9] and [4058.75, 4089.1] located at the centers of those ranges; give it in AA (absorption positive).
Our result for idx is -4.3 AA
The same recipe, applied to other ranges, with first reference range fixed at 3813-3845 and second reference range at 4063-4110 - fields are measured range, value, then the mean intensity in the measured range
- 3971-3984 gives 0.9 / 14.6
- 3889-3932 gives -3.9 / 15.8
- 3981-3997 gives -1.4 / 17.3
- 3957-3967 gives 1.1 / 13.7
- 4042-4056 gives -1.2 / 18.6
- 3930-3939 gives 2.0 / 11.6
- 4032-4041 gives -0.6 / 18.1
